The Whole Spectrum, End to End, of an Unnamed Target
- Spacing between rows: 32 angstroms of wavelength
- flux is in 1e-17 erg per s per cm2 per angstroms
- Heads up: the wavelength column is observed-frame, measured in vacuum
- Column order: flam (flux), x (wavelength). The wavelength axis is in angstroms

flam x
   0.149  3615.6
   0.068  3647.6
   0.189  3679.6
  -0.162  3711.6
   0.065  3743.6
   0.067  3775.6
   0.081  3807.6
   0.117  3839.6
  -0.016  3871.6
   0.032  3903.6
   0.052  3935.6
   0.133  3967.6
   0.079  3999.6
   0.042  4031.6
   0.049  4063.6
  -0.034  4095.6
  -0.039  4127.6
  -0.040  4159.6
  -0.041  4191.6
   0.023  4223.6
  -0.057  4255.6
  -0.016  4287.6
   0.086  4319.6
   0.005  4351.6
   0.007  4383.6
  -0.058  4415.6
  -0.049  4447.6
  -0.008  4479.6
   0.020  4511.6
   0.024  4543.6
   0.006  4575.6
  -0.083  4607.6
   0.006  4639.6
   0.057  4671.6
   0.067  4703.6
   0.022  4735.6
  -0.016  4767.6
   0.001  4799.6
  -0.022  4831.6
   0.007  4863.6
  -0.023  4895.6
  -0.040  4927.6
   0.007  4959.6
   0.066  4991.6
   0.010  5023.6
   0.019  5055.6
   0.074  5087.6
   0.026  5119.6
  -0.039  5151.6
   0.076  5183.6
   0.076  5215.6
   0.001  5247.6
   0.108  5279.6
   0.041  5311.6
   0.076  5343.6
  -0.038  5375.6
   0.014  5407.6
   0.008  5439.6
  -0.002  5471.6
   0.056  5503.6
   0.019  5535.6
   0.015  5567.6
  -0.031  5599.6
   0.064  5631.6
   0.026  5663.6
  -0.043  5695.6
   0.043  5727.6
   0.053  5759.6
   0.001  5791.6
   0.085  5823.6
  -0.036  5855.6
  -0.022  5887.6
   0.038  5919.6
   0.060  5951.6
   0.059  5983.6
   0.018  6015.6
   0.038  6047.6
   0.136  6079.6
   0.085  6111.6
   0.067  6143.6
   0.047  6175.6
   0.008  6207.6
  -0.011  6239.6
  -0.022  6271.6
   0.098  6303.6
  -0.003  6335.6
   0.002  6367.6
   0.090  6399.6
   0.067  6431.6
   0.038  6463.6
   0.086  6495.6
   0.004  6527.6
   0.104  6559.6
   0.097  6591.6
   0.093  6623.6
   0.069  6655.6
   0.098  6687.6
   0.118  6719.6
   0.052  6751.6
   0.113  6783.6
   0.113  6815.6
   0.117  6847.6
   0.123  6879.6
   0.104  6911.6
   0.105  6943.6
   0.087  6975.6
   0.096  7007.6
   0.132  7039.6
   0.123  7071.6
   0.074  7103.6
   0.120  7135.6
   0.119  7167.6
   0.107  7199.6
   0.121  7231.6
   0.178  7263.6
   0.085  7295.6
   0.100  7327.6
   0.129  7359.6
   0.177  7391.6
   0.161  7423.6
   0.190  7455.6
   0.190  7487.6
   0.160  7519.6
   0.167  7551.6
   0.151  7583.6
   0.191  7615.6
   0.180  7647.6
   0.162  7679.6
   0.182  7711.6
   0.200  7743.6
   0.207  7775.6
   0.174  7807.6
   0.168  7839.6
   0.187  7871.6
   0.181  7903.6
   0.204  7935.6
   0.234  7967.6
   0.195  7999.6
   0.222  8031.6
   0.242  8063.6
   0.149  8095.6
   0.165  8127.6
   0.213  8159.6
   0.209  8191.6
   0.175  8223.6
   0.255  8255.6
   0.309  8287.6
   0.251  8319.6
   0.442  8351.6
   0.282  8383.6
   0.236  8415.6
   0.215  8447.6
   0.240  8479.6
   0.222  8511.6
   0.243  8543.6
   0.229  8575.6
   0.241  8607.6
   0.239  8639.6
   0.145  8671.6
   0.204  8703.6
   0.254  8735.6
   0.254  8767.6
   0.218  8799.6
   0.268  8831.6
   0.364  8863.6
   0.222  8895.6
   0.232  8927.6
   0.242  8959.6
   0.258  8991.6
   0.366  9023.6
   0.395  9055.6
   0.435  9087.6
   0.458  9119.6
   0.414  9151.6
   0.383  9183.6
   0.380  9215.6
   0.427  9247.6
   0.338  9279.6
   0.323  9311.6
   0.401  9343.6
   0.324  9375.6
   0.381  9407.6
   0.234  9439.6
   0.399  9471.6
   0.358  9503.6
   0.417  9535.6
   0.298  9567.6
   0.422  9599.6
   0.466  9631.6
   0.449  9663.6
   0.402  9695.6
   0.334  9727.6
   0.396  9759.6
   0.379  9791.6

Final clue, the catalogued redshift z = 1.262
